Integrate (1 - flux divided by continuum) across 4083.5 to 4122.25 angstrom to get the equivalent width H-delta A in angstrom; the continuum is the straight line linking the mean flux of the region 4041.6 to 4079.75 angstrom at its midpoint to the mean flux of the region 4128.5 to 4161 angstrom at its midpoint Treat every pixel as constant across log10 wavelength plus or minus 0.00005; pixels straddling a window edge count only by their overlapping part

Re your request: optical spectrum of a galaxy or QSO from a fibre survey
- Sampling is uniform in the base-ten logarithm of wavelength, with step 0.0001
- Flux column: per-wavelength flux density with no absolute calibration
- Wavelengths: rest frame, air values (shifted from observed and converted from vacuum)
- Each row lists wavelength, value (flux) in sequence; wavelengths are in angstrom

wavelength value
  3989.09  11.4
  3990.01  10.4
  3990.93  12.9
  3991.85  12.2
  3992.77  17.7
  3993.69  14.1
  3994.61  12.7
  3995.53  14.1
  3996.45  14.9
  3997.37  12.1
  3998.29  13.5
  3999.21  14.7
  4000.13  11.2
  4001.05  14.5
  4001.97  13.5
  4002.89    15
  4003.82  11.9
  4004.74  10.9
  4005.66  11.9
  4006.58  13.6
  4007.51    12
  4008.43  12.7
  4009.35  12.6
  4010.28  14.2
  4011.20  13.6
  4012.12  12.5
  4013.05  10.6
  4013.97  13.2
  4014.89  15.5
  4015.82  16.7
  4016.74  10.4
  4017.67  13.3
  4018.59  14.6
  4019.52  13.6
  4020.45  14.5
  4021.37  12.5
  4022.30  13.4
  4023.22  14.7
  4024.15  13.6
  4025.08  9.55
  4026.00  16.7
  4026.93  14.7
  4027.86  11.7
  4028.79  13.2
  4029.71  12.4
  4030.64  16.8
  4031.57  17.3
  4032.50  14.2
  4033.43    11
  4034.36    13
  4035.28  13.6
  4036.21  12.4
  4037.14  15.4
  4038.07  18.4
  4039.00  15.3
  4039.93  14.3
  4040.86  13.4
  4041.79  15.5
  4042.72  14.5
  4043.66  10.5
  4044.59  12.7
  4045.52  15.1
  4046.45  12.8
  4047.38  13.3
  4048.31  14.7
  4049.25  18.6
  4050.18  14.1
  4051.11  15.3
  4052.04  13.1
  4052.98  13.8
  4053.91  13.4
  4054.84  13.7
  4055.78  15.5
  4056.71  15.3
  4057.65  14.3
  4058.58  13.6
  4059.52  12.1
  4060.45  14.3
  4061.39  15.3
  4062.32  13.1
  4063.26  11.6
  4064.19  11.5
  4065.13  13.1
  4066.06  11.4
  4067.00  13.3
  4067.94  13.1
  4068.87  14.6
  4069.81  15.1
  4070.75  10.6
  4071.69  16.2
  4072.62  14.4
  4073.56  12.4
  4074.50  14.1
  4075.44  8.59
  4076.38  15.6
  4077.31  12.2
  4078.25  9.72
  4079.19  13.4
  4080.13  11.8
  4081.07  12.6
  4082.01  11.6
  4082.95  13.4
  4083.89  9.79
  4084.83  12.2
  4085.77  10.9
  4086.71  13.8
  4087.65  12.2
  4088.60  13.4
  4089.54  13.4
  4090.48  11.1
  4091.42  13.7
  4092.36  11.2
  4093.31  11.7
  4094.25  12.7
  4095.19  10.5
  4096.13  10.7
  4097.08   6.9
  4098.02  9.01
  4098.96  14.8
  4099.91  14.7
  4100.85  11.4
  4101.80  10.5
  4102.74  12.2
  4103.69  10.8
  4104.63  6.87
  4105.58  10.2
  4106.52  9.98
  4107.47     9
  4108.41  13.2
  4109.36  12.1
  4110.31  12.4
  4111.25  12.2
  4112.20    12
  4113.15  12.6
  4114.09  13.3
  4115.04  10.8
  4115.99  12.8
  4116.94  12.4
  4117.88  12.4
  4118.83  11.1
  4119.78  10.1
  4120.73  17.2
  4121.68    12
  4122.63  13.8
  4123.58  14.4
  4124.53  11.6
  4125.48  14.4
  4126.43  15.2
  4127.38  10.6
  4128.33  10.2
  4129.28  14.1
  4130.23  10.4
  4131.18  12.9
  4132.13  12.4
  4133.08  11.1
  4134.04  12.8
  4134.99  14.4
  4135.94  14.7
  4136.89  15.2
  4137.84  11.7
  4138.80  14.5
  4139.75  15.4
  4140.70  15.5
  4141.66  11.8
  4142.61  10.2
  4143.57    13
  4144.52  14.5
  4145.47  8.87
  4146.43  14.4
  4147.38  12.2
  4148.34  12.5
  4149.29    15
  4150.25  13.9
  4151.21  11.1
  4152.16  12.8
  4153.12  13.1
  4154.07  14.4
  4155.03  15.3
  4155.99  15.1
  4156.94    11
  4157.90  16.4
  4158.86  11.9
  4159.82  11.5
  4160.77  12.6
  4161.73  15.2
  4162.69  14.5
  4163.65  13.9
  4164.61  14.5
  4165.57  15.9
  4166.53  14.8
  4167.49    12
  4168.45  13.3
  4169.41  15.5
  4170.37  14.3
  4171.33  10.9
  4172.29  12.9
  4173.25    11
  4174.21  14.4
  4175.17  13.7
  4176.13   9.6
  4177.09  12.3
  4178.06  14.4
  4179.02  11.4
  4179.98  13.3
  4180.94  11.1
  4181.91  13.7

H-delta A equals 4.6 angstrom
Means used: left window 13.5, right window 13.1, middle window 11.7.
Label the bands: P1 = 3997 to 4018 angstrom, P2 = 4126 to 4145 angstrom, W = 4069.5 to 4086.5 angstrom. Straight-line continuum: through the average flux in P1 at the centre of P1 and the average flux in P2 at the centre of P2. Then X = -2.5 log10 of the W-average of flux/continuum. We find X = 0.05 mag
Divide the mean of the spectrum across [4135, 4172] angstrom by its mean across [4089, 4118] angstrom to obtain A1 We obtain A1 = 1.17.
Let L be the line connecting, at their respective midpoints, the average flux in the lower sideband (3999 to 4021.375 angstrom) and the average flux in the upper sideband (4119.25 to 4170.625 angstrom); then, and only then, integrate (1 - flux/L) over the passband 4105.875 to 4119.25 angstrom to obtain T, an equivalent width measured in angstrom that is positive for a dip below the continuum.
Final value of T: 1.4 angstrom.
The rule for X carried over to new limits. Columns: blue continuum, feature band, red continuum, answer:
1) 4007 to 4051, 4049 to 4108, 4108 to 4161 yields 0.08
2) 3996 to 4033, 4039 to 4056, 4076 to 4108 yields -0.12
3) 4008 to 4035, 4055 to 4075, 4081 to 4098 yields -0.10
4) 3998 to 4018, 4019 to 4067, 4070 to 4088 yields -0.09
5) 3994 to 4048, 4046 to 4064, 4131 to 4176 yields -0.04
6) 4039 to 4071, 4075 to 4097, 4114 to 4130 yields 0.12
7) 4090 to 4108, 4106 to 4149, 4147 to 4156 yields -0.03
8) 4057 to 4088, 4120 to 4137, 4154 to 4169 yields 0.03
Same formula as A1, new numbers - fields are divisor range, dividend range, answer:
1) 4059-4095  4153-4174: 1.08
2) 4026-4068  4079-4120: 0.84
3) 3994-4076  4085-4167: 0.93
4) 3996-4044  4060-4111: 0.89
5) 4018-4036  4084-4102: 0.86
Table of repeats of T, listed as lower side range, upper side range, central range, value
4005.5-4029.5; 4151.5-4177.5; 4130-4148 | 0.6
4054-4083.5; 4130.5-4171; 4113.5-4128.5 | 0.7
